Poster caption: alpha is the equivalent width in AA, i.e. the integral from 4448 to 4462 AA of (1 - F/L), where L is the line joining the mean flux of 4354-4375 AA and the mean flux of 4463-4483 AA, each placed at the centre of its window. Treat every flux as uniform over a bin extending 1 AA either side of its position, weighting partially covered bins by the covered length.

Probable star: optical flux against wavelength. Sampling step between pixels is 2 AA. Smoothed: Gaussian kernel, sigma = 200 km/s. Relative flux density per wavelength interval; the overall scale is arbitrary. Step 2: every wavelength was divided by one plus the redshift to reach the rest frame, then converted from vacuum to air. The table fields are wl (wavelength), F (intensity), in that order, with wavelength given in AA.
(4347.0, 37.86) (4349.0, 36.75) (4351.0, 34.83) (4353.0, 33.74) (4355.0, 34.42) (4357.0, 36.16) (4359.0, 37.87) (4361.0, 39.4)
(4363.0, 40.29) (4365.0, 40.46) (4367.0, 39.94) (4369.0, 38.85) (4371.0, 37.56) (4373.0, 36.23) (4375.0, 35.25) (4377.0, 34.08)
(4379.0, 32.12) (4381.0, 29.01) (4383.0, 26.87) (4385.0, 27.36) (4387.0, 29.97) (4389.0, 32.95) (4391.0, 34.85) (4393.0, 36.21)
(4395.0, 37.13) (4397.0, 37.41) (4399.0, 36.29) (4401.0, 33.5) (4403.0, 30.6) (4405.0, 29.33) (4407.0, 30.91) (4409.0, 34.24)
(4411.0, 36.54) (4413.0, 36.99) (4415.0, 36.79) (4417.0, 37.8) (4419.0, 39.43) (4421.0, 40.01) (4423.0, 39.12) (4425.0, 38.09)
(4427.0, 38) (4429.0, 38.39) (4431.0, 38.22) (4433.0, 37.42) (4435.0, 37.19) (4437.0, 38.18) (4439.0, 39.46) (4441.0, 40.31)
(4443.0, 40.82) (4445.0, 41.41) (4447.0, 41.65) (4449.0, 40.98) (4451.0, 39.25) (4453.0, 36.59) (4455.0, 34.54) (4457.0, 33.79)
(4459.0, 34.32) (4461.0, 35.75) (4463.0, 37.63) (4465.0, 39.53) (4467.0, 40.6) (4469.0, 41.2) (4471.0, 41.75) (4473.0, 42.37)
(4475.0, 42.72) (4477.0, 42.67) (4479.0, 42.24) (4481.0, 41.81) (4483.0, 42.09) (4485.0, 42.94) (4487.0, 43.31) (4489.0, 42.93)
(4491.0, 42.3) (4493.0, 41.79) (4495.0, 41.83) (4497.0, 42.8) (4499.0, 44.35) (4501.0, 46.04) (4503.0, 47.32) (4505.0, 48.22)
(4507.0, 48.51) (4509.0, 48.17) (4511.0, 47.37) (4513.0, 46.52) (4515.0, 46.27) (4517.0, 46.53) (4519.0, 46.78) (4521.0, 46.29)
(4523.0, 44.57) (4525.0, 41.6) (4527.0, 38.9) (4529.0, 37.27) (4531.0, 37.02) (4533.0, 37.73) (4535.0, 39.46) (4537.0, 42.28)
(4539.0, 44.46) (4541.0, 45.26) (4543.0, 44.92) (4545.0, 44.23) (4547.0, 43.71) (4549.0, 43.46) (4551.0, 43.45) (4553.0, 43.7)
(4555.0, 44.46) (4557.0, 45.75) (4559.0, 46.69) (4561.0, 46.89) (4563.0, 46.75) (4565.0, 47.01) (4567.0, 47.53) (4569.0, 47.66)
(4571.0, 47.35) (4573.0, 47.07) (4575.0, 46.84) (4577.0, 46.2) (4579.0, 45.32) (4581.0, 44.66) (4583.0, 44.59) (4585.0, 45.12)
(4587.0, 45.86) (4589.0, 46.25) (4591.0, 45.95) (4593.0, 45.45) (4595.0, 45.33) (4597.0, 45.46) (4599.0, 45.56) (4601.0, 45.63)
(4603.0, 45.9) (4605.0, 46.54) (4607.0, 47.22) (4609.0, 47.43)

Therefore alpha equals 1.5 AA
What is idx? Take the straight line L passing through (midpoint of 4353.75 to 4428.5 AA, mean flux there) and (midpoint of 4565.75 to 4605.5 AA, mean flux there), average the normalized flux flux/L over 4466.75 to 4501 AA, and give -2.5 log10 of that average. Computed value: -0.05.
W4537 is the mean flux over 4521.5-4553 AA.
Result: 42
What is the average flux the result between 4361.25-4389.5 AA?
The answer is 34.5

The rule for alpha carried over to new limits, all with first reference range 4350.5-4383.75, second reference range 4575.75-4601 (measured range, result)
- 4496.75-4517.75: -2.4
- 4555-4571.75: -0.9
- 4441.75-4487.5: 0.1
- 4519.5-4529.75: 0.1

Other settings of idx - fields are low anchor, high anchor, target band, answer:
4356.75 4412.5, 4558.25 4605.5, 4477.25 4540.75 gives -0.04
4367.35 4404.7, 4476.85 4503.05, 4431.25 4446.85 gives -0.02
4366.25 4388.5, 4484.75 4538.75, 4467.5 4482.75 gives -0.03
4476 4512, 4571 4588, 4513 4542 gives 0.06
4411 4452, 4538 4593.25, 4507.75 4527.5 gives -0.06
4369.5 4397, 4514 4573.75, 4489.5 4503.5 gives -0.07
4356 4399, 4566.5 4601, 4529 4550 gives 0.04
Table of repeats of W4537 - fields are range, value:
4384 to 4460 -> 36.5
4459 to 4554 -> 42.9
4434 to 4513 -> 41.5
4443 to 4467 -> 38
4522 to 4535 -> 39.5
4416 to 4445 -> 38.8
